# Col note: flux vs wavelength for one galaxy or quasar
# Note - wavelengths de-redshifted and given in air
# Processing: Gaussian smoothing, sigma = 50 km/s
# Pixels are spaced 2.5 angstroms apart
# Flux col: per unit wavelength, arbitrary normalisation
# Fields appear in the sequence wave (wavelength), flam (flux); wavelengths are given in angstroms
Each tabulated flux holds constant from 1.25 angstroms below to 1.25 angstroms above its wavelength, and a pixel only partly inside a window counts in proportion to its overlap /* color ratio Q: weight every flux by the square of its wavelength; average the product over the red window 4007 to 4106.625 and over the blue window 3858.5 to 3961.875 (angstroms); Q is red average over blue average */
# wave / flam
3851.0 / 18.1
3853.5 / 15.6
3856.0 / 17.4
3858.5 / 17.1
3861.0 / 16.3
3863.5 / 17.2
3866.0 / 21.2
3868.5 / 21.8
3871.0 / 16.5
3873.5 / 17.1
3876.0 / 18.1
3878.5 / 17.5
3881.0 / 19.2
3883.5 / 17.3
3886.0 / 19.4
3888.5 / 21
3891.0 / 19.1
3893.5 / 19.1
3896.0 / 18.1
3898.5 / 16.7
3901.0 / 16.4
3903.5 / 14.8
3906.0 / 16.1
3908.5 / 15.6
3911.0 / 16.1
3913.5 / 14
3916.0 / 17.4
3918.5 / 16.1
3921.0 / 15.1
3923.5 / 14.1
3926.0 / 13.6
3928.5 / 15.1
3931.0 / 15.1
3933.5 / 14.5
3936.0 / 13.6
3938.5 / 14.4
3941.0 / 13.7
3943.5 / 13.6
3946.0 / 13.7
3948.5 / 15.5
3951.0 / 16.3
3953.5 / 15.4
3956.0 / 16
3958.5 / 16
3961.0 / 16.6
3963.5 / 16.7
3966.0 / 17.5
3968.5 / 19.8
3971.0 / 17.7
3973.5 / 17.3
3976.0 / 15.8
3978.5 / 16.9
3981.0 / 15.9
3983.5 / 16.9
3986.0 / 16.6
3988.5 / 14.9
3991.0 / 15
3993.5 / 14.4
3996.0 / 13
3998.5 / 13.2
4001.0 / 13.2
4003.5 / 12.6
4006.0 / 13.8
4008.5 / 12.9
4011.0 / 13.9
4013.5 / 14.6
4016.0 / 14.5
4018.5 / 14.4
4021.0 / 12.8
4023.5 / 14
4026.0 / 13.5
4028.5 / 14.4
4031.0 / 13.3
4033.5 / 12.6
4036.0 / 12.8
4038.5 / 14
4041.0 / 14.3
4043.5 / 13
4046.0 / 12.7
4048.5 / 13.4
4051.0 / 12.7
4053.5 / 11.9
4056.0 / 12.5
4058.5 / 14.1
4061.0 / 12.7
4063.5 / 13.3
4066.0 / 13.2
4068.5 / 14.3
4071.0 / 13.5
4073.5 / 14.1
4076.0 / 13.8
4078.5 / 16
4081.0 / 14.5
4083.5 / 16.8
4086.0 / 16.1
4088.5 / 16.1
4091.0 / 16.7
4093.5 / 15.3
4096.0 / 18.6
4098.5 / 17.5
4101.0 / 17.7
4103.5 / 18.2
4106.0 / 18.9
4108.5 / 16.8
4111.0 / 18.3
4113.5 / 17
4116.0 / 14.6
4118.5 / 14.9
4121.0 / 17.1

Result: 0.95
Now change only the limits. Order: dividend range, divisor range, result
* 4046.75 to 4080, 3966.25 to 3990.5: 0.84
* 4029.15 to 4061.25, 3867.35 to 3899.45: 0.77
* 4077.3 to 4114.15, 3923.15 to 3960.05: 1.24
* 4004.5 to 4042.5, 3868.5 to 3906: 0.82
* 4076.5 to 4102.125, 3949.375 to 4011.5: 1.12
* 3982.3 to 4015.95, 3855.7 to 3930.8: 0.88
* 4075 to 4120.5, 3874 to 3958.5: 1.13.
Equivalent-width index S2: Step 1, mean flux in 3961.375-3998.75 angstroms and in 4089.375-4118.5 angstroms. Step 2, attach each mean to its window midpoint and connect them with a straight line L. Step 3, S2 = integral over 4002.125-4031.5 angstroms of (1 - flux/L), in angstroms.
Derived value 4.9 angstroms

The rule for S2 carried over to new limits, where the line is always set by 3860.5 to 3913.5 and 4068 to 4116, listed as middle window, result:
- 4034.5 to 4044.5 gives 1.9 angstroms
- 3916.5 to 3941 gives 3.9 angstroms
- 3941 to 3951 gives 1.7 angstroms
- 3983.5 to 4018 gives 5.7 angstroms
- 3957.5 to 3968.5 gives 0.1 angstroms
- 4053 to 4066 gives 2.8 angstroms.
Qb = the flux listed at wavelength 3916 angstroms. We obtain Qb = 17.4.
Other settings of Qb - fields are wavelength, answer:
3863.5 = 17.2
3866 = 21.2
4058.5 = 14.1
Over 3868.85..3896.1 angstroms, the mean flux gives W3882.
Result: 18.5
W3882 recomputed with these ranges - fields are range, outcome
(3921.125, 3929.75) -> 14.4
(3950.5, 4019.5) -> 15.4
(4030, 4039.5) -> 13.2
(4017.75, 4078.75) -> 13.4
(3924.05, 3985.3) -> 15.7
